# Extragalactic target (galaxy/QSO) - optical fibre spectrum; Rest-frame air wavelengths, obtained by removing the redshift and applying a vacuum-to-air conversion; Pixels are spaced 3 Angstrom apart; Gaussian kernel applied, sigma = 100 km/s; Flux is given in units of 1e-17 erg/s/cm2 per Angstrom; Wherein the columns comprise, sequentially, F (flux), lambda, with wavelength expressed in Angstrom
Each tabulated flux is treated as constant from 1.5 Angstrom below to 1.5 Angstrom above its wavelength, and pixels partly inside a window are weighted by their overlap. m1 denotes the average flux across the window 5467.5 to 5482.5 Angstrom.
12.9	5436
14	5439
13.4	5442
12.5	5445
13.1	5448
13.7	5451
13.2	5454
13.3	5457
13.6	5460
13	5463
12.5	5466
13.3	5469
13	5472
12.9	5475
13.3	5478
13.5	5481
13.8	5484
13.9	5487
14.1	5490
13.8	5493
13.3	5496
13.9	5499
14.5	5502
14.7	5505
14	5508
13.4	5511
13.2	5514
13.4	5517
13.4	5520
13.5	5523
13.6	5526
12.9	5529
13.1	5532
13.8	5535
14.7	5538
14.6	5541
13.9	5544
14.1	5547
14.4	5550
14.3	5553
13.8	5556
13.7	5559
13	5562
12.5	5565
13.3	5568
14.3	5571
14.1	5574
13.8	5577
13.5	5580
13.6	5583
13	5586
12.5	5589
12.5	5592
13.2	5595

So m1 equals 13.2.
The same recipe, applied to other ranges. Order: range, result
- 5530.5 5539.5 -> 13.9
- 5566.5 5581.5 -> 13.8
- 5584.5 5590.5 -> 12.8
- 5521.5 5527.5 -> 13.5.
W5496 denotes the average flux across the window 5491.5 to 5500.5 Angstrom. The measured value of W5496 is 13.7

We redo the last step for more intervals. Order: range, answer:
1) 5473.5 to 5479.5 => 13.1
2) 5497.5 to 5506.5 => 14.4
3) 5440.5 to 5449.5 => 13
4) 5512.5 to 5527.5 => 13.4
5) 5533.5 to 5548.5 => 14.2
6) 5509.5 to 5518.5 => 13.3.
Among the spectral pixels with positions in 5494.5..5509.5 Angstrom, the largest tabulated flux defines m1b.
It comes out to 14.7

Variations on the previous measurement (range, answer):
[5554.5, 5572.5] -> 14.3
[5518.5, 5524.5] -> 13.5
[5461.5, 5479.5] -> 13.3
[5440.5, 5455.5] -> 13.7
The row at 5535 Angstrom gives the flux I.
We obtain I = 13.8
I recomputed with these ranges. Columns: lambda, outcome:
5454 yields 13.2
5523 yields 13.5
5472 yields 13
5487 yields 13.9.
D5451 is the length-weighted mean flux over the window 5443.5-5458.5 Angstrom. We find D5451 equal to 13.2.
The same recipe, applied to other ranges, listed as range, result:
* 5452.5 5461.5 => 13.4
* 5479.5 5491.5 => 13.8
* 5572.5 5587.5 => 13.6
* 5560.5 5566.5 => 12.8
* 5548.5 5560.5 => 14.1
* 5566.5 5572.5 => 13.8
